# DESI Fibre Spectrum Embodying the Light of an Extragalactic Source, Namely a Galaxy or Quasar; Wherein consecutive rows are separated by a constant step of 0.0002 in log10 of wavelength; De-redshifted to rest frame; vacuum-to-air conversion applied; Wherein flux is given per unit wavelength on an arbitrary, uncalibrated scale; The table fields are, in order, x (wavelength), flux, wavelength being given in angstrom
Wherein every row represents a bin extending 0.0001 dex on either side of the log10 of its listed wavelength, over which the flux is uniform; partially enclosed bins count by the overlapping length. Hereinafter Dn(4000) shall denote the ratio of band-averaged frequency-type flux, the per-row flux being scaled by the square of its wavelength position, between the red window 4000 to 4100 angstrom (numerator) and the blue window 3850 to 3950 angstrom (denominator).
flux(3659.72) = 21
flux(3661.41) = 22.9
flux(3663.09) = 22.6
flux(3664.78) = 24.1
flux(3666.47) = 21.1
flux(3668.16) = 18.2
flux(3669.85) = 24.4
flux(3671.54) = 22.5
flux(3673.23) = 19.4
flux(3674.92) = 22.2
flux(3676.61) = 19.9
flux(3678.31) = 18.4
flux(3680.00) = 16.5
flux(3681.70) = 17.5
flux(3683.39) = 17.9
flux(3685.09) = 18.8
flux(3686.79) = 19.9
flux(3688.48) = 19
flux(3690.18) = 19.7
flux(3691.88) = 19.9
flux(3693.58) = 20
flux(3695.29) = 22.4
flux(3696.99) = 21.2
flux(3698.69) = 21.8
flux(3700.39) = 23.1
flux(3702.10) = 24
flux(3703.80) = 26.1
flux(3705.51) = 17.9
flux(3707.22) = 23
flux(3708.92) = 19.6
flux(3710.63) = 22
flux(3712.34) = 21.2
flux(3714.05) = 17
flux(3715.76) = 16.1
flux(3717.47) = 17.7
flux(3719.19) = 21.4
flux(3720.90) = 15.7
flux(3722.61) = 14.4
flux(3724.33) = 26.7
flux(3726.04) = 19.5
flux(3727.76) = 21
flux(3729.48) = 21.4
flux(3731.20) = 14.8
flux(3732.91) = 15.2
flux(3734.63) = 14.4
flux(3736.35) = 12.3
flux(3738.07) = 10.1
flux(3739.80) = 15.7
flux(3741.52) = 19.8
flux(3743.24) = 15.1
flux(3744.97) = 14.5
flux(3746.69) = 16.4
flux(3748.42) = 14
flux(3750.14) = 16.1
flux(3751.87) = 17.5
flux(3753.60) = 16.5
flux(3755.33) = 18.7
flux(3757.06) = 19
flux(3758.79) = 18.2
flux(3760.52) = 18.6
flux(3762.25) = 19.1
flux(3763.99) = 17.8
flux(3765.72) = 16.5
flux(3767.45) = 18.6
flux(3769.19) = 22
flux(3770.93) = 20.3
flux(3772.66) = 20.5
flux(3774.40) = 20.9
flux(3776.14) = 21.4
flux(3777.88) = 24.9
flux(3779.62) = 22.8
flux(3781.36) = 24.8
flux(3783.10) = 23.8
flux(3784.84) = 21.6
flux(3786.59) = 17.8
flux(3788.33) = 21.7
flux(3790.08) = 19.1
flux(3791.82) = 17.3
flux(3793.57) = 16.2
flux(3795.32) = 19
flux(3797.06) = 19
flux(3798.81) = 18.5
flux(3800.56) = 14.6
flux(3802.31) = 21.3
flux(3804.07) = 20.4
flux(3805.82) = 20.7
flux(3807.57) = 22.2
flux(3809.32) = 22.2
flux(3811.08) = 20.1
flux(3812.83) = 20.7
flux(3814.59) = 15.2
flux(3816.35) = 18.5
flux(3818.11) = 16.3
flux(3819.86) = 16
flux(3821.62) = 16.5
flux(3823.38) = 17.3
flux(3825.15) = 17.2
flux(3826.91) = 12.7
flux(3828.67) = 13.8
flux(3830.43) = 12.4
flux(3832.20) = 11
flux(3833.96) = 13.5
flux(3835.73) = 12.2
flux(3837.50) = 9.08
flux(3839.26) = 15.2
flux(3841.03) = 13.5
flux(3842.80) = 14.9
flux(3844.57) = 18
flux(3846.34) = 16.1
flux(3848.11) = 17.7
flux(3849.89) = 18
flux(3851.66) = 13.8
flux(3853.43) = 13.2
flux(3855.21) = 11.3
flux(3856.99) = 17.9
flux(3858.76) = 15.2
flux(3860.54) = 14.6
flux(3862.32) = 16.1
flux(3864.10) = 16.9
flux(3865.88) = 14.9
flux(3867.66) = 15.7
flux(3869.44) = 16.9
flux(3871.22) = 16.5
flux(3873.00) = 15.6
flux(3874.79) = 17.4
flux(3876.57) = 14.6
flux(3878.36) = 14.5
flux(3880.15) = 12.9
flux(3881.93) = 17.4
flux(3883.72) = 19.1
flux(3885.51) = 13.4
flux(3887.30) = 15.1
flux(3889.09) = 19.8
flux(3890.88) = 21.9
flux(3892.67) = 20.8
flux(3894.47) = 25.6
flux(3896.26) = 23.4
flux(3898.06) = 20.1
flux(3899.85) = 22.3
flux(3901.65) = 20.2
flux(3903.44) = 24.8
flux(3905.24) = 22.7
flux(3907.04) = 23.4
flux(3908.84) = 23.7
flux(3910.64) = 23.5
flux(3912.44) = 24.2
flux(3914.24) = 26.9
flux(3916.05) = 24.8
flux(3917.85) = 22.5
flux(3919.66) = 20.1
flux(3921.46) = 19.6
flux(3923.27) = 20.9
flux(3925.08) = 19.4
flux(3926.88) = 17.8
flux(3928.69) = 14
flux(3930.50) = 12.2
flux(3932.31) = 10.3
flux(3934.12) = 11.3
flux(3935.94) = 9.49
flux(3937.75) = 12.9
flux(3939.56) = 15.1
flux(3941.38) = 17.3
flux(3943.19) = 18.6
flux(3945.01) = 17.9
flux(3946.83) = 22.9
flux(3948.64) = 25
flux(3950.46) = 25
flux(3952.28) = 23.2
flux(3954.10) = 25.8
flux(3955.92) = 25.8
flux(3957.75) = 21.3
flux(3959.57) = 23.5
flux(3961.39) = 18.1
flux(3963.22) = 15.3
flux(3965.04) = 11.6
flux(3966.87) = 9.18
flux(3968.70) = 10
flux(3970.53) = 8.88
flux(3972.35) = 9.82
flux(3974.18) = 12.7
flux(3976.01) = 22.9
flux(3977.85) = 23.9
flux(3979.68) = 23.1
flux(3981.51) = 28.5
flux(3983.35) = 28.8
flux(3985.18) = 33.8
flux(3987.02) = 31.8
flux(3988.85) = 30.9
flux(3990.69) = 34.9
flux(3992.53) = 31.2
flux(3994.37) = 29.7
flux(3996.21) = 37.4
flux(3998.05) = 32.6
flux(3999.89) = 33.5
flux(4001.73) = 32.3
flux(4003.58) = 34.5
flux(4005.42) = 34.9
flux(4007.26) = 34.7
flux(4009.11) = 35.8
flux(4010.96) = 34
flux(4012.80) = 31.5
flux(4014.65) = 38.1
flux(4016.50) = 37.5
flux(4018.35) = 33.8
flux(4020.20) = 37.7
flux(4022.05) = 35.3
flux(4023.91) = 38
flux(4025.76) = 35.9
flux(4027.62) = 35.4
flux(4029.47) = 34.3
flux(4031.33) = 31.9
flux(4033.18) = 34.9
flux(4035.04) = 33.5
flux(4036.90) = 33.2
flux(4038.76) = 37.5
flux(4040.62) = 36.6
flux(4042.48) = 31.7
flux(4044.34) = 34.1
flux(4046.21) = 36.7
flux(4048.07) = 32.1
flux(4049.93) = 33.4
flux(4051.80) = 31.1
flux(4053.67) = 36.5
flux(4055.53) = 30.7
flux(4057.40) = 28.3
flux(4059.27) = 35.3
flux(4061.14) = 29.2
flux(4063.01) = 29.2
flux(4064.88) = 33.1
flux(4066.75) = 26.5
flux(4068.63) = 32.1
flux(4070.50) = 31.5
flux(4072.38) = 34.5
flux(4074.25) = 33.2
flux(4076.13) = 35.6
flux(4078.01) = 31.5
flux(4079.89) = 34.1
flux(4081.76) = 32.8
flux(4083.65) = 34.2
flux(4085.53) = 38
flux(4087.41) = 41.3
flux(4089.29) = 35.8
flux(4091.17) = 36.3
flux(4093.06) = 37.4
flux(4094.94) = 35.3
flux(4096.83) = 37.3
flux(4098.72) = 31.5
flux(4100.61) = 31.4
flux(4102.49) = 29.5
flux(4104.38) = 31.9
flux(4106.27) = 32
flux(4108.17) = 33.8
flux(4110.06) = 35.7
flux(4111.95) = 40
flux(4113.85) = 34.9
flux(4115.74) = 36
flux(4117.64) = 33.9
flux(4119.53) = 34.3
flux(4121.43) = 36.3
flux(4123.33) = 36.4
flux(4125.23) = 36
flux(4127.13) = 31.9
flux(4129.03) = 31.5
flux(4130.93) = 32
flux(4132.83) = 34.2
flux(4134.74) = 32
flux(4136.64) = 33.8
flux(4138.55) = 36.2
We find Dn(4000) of 2.0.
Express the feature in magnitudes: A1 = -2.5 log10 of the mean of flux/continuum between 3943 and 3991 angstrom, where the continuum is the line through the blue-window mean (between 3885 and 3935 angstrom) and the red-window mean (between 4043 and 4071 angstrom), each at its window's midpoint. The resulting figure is 0.16 mag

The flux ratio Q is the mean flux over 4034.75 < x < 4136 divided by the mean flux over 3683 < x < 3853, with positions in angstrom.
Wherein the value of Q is 1.9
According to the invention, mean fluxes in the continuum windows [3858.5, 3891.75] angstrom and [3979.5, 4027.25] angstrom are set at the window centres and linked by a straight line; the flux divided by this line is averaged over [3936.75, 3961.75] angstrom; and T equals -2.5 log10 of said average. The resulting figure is 0.25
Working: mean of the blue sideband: 16.3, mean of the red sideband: 33.7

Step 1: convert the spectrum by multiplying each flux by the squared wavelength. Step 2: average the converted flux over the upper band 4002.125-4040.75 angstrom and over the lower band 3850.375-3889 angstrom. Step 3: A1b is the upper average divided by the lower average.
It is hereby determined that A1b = 2.45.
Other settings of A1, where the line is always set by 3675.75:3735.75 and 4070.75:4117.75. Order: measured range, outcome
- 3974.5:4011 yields -0.01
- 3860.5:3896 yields 0.46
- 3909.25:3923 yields 0.20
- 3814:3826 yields 0.39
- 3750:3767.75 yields 0.20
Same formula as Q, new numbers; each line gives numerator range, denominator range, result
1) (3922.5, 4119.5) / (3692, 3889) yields 1.64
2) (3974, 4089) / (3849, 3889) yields 2.11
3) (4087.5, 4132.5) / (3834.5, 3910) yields 1.99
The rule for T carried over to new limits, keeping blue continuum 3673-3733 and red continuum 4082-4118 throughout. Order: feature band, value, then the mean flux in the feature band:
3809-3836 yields 0.462 mag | 15.9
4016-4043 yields -0.091 mag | 35.2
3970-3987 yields 0.342 mag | 22.2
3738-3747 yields 0.338 mag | 15.6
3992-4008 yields -0.076 mag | 33.5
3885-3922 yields 0.246 mag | 22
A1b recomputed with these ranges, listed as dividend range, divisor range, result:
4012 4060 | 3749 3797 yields 2.01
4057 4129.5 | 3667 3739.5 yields 2.14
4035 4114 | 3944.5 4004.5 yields 1.46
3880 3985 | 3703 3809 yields 1.13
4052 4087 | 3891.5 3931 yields 1.64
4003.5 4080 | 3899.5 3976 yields 1.91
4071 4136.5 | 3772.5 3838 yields 2.20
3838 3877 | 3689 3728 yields 0.82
